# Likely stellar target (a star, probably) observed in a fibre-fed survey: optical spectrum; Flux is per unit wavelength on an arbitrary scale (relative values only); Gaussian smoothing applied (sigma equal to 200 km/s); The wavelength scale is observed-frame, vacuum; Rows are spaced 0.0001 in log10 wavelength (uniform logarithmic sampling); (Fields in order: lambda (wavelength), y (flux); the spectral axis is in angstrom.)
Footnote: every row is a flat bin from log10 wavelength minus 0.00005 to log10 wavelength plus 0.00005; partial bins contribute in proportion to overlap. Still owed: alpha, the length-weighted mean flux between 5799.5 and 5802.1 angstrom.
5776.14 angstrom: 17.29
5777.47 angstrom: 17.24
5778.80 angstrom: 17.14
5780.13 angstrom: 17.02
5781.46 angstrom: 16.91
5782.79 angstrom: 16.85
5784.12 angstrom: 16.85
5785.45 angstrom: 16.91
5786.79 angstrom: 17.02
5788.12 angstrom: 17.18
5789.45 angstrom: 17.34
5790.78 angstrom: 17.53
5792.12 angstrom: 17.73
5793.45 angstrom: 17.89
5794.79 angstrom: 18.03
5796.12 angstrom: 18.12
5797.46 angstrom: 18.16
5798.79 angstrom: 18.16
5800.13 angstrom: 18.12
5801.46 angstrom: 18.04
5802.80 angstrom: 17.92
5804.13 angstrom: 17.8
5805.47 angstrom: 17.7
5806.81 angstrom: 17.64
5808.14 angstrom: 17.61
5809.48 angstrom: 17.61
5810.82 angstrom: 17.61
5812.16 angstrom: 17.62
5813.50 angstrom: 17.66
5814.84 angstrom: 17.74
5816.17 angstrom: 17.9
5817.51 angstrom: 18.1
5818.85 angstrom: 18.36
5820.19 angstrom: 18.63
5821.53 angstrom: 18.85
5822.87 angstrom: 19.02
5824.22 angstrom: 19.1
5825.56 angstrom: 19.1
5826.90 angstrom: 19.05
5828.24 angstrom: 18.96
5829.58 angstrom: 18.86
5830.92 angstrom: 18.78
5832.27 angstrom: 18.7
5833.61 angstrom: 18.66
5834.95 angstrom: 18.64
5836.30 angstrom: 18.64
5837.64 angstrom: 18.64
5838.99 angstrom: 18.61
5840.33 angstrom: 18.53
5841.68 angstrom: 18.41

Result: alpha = 18.1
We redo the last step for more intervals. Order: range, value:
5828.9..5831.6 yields 18.8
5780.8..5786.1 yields 16.9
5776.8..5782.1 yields 17.1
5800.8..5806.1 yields 17.9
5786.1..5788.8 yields 17.1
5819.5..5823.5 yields 18.8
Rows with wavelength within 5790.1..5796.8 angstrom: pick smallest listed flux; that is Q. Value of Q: 17.53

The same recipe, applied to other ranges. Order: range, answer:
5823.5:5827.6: 19.05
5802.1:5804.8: 17.8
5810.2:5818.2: 17.61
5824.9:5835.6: 18.64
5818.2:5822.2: 18.36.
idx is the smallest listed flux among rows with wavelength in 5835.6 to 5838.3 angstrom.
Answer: 18.64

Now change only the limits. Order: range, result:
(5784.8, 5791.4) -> 16.91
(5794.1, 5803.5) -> 17.92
